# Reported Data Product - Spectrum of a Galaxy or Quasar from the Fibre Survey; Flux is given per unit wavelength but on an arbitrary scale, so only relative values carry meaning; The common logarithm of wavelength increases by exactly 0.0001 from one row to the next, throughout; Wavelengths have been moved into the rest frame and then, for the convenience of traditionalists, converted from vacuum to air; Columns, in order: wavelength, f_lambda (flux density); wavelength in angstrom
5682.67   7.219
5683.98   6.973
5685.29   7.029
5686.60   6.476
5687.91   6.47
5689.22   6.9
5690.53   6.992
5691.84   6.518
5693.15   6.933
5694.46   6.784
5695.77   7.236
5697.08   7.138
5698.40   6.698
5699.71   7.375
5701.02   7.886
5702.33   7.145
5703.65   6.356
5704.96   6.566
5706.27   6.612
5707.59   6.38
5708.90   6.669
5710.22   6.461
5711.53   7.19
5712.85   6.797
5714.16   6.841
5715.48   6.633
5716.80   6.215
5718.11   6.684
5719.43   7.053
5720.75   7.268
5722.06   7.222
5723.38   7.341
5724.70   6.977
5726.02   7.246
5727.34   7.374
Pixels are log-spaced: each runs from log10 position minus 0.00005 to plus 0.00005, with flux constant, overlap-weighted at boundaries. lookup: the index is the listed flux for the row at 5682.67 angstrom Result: 7.219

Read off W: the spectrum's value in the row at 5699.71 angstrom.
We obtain 7.375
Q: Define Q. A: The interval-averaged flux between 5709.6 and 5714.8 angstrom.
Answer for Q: 6.83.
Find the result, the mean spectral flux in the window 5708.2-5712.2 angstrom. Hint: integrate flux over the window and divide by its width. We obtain 6.77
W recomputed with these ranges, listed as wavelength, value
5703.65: 6.356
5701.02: 7.886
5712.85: 6.797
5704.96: 6.566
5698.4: 6.698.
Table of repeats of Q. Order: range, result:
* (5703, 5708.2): 6.48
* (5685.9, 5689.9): 6.62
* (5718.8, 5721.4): 7.15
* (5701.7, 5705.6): 6.68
